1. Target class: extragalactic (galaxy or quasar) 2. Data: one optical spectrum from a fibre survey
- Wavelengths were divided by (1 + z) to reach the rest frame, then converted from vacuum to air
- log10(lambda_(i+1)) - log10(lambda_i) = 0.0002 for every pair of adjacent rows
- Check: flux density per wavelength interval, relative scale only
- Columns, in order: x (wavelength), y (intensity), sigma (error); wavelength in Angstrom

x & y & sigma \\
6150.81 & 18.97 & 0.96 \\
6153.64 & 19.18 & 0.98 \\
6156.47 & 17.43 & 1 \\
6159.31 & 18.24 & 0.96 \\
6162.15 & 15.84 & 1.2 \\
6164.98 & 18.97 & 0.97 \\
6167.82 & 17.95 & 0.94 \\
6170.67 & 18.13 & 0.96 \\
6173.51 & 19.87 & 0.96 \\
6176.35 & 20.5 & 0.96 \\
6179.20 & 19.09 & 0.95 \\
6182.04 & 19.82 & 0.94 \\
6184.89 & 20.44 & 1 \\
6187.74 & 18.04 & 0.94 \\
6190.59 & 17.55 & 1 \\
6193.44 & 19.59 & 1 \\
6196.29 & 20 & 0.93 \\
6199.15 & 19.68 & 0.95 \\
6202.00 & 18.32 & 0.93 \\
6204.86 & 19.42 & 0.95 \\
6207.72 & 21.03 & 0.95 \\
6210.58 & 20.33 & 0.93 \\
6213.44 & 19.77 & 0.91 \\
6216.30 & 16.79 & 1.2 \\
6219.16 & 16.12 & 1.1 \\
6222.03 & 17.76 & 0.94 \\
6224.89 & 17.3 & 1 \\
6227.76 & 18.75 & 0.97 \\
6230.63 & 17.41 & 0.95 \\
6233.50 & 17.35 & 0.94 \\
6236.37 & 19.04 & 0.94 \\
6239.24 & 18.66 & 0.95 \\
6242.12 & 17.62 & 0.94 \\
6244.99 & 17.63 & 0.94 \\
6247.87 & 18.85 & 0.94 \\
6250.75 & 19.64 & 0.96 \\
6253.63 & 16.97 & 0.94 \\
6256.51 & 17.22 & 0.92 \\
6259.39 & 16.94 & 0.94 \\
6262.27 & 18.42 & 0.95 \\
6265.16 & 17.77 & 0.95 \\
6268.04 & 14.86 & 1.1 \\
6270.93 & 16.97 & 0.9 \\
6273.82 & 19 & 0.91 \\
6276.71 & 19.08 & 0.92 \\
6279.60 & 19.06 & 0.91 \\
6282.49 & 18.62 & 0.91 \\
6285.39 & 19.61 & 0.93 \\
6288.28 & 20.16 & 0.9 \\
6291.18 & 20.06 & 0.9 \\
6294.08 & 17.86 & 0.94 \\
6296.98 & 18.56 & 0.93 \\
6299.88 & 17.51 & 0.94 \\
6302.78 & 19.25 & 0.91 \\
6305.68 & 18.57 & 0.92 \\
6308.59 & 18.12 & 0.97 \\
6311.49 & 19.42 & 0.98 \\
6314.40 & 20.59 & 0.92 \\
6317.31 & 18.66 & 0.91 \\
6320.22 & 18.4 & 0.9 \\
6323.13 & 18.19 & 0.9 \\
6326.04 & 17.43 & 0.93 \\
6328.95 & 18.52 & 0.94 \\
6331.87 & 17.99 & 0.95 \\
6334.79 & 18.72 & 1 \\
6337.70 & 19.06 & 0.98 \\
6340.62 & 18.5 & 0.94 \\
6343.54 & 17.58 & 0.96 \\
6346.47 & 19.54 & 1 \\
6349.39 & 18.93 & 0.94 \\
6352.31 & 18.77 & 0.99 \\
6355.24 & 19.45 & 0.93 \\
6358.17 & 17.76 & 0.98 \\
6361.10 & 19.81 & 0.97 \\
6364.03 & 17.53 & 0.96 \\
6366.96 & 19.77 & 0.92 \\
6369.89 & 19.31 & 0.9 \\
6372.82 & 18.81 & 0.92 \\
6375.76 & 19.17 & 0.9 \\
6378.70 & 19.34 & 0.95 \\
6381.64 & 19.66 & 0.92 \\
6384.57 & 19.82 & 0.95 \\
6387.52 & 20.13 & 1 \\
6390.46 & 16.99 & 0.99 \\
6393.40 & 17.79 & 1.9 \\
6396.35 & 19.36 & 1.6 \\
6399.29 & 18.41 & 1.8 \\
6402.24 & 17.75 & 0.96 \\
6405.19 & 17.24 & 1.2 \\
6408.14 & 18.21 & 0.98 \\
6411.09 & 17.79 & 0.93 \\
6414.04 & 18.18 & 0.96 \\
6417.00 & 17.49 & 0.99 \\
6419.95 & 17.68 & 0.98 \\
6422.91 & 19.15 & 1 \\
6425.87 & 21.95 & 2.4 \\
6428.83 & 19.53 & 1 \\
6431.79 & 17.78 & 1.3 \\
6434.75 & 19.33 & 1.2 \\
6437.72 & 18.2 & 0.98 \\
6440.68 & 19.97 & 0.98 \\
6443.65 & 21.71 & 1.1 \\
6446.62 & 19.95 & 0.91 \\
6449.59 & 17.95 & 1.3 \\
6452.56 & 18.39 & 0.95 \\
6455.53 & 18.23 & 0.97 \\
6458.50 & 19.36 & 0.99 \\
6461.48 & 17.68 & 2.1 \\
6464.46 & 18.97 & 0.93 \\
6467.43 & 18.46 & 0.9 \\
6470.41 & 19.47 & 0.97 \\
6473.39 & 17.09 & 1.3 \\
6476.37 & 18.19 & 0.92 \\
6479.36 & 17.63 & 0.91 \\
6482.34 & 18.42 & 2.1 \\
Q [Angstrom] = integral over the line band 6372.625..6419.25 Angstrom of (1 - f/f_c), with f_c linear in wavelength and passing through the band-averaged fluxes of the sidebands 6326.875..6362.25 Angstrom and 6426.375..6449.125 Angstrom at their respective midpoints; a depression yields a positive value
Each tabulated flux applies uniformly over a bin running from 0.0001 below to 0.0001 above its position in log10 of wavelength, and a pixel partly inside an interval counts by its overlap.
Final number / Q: 1.6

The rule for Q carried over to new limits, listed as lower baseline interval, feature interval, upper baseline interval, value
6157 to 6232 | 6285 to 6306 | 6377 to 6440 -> -0.27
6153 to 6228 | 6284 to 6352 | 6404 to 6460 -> 0.18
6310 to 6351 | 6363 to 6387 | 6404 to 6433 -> -0.83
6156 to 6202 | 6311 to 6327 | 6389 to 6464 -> -0.05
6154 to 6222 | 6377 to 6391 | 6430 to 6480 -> -0.42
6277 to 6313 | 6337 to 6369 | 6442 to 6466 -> 0.27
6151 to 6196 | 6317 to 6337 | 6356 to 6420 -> 0.37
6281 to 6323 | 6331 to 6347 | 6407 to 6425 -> 0.14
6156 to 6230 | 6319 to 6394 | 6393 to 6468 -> -0.06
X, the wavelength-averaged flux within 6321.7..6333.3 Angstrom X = 18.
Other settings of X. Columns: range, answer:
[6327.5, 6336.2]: 18.4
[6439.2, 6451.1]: 19.9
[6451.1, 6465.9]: 18.5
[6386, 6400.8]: 18.5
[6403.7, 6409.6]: 17.7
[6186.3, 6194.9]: 18.4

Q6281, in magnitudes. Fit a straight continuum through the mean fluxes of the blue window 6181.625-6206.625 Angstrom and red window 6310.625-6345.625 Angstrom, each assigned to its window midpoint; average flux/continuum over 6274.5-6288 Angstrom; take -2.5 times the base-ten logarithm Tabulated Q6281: -0.02 mag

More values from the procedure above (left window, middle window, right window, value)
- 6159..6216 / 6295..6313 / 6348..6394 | 0.03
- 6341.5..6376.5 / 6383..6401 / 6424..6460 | 0.02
